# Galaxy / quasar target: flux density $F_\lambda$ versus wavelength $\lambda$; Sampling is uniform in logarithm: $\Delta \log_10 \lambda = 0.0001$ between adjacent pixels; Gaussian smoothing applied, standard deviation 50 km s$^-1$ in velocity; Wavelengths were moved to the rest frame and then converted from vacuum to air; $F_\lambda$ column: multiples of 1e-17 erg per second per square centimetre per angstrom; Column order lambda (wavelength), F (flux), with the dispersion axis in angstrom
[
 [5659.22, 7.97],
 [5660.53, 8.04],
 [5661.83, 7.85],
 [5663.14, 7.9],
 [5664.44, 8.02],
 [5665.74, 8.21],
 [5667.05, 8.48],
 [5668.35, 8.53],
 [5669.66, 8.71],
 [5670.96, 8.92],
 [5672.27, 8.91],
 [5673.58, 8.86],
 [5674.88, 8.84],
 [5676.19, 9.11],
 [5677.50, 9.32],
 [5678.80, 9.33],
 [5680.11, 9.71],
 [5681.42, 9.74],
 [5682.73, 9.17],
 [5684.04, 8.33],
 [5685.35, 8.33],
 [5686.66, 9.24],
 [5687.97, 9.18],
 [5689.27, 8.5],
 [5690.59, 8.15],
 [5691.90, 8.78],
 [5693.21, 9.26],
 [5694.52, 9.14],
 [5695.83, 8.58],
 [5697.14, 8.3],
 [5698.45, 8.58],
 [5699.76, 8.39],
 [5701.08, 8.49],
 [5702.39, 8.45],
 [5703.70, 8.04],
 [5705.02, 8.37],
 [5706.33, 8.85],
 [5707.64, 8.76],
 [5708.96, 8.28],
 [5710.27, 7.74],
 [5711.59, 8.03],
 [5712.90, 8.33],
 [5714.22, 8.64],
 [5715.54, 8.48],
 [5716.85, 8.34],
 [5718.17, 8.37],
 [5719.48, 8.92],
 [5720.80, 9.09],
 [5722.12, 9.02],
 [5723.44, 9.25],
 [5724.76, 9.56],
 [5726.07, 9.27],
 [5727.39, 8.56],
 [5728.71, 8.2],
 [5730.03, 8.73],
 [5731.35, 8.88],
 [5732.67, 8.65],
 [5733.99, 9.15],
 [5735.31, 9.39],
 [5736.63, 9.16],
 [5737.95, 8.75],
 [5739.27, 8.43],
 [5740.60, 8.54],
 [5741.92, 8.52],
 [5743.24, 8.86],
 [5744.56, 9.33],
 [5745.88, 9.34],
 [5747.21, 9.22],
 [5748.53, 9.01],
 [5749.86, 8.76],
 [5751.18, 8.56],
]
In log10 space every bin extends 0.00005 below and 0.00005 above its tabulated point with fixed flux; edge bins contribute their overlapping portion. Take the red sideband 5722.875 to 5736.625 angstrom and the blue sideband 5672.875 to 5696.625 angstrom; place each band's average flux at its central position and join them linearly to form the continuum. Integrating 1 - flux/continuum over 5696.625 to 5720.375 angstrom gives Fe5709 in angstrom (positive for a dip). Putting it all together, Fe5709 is 1.5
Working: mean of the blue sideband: 8.97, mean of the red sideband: 8.97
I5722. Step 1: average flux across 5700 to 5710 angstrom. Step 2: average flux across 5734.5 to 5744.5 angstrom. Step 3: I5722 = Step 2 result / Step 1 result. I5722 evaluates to 1.05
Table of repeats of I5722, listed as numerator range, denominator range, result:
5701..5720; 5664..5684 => 0.94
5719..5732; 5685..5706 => 1.04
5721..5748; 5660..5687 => 1.02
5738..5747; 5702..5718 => 1.06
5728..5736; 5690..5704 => 1.03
